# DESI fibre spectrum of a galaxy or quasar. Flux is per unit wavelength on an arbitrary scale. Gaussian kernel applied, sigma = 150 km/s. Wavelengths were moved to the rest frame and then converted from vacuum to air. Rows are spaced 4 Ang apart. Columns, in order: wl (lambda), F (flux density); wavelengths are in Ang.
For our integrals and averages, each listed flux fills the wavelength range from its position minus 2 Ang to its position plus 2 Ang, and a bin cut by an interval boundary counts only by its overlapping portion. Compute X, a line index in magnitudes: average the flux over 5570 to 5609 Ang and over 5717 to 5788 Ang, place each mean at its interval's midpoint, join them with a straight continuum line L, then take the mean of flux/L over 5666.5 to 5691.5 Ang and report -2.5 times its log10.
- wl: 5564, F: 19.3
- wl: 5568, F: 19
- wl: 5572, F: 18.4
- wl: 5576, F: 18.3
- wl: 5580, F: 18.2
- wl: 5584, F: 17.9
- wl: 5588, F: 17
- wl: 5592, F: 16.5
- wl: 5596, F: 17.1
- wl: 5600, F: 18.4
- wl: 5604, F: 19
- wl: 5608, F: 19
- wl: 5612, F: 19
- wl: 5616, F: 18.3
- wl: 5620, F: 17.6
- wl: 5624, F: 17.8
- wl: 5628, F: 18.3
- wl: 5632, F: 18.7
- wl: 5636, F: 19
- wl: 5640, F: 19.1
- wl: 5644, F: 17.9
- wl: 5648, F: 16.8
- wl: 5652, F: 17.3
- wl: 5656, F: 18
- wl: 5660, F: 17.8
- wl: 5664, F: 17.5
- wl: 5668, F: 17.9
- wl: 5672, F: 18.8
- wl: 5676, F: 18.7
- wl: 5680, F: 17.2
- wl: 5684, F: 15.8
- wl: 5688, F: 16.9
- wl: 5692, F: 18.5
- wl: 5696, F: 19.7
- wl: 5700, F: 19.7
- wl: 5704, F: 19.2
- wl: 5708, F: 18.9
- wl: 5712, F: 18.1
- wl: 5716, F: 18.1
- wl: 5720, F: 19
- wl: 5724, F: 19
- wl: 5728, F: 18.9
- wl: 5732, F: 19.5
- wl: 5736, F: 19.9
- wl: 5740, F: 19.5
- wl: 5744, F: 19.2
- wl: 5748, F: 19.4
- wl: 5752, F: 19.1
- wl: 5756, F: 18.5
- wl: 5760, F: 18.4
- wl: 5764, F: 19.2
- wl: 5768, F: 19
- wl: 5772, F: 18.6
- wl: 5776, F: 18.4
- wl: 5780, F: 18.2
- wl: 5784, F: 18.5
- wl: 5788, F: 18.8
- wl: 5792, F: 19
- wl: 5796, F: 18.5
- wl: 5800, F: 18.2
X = 0.05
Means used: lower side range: 18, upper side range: 18.9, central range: 17.6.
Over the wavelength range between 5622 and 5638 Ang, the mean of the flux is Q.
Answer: 18.4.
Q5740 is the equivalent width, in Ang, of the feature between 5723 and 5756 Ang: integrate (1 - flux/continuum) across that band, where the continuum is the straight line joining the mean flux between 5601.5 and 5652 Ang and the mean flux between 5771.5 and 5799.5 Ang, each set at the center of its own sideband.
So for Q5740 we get -1.4 Ang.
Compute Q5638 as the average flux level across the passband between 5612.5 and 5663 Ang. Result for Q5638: 18.1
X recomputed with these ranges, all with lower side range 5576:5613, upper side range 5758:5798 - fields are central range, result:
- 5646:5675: 0.03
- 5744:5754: -0.04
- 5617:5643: -0.02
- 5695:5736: -0.03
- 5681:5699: 0.03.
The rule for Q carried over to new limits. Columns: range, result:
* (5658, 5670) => 17.7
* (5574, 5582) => 18.2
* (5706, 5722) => 18.5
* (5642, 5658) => 17.5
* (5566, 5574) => 18.7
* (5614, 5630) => 18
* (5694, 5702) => 19.7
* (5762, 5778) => 18.8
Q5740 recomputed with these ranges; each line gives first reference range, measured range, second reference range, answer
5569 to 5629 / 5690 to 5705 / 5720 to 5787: -0.5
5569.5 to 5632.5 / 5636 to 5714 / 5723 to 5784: 1.7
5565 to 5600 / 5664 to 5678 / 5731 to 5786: 0.1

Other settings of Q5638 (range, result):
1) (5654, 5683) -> 17.9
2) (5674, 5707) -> 18.2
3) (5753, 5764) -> 18.6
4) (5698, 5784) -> 18.9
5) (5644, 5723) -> 18.1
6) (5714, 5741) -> 19.1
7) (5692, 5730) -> 18.9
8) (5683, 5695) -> 17.4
